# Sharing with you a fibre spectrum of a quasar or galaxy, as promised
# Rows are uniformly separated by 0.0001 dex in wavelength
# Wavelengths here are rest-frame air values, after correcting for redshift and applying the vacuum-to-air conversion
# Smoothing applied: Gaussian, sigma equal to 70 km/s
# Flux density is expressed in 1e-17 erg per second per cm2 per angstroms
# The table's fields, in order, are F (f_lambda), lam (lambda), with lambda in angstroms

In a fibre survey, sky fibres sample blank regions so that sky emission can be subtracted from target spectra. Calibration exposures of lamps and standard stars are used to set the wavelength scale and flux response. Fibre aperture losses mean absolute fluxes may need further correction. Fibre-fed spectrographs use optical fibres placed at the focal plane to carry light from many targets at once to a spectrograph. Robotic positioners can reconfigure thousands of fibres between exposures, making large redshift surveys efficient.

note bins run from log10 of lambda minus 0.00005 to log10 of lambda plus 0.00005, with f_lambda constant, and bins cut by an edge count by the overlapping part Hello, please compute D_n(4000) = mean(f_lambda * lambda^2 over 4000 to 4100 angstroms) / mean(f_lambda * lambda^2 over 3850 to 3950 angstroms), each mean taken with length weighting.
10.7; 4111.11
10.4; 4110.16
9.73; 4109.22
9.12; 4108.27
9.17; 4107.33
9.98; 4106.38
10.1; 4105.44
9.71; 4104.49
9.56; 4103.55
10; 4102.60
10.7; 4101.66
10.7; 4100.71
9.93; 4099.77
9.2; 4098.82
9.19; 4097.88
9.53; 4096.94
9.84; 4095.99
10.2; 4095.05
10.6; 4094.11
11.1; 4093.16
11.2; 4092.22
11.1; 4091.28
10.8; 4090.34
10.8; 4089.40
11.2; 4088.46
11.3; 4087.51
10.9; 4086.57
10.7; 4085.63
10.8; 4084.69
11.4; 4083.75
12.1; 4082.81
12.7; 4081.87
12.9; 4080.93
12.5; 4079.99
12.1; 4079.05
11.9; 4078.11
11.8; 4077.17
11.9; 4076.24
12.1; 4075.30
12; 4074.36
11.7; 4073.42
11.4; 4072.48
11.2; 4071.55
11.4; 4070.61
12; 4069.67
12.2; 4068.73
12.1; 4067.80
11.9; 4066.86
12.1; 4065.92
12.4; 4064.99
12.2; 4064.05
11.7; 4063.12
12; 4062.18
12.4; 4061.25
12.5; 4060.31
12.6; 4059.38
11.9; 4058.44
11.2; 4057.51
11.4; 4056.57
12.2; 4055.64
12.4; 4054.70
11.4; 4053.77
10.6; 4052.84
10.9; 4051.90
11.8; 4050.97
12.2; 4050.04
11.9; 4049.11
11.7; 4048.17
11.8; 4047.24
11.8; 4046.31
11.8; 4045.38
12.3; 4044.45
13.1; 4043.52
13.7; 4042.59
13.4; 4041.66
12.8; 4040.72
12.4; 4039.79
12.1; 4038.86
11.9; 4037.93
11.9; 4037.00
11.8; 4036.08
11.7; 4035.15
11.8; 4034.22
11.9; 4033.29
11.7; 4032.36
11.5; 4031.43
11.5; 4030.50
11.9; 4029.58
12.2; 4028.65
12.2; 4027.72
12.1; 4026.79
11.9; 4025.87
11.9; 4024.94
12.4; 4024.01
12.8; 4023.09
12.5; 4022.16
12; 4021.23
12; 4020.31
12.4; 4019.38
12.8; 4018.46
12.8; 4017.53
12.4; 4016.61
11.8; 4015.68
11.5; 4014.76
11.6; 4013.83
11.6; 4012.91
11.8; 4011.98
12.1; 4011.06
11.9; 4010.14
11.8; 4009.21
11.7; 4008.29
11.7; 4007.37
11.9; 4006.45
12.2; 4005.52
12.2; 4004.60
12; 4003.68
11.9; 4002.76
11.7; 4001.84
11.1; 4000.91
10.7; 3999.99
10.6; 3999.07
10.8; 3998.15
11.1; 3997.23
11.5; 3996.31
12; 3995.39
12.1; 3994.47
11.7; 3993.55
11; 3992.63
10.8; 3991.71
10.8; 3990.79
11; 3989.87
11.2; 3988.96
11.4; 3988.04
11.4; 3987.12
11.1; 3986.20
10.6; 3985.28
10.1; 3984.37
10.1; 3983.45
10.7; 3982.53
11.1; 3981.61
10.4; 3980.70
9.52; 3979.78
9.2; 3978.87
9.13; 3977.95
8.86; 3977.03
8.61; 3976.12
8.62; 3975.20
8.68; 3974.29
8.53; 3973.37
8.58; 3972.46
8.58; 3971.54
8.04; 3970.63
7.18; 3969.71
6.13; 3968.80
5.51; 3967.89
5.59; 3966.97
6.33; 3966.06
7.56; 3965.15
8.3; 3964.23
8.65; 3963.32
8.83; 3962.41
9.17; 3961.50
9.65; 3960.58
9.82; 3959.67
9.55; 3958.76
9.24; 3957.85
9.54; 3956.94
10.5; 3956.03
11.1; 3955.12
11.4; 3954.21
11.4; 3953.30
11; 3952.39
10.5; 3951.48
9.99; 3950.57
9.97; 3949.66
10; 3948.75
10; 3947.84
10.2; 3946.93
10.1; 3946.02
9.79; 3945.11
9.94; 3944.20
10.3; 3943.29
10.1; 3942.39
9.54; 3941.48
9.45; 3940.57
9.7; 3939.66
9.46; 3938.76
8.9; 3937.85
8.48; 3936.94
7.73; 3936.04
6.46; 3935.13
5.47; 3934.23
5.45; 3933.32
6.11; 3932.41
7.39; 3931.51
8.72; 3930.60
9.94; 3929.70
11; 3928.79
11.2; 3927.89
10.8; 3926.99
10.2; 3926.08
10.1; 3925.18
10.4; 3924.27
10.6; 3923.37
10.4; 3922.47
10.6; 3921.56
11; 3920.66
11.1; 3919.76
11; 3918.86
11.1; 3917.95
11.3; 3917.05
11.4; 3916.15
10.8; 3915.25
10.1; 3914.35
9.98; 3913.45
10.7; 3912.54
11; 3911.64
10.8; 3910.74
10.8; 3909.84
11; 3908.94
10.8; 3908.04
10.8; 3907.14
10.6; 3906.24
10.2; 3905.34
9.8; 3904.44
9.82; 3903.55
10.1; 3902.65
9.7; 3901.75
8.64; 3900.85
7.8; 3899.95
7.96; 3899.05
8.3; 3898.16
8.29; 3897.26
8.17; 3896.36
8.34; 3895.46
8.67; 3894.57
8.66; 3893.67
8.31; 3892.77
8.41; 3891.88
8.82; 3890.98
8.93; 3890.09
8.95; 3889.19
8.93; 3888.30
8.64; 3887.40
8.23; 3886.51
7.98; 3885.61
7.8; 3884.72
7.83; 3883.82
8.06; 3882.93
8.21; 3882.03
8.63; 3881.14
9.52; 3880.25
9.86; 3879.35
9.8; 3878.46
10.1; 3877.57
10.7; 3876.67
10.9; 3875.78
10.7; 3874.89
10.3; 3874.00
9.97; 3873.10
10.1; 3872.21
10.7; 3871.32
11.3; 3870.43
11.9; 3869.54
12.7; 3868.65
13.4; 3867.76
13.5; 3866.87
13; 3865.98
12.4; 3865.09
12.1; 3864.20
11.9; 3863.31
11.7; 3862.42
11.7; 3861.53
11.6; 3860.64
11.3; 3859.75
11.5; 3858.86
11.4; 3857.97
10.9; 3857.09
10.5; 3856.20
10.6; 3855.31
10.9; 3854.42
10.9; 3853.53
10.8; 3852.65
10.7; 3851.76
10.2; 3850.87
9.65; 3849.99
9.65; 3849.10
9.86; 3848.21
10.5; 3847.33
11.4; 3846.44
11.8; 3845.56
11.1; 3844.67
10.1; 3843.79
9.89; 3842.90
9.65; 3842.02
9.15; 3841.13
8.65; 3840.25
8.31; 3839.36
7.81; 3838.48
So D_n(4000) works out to 1.3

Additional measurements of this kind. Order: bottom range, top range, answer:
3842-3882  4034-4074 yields 1.21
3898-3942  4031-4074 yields 1.32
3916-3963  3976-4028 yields 1.21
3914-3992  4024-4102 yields 1.29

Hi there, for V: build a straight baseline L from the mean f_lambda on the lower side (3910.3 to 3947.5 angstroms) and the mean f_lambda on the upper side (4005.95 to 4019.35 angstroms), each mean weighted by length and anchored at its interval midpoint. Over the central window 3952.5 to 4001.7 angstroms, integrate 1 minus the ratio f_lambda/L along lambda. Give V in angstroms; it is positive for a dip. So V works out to 5.8 angstroms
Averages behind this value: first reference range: 9.72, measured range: 9.74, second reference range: 12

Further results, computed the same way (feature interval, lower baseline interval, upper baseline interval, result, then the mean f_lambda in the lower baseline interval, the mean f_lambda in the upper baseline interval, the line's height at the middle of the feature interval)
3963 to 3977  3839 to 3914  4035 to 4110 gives 4.0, 10.1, 11.4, 10.7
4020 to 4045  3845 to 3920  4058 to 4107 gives -2.7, 10.2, 11.3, 11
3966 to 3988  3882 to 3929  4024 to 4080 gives 3.8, 9.69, 12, 10.8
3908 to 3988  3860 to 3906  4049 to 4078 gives 7.6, 9.85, 11.9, 10.6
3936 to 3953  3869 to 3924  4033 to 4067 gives 1.1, 9.75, 12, 10.5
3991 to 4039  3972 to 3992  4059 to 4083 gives -4.7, 10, 12.1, 10.8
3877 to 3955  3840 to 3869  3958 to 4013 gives 7.9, 11.1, 10.1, 10.6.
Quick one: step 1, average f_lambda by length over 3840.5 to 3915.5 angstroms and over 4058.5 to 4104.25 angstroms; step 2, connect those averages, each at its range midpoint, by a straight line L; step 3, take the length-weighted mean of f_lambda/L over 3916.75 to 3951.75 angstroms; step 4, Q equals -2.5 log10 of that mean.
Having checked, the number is 0.09 mag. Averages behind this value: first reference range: 10.1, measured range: 9.59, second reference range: 11.3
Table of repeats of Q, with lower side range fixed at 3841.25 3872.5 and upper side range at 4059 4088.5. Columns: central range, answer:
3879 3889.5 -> 0.30 mag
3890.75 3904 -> 0.29 mag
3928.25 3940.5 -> 0.37 mag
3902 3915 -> 0.09 mag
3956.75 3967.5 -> 0.33 mag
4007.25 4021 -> -0.03 mag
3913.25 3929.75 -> 0.07 mag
